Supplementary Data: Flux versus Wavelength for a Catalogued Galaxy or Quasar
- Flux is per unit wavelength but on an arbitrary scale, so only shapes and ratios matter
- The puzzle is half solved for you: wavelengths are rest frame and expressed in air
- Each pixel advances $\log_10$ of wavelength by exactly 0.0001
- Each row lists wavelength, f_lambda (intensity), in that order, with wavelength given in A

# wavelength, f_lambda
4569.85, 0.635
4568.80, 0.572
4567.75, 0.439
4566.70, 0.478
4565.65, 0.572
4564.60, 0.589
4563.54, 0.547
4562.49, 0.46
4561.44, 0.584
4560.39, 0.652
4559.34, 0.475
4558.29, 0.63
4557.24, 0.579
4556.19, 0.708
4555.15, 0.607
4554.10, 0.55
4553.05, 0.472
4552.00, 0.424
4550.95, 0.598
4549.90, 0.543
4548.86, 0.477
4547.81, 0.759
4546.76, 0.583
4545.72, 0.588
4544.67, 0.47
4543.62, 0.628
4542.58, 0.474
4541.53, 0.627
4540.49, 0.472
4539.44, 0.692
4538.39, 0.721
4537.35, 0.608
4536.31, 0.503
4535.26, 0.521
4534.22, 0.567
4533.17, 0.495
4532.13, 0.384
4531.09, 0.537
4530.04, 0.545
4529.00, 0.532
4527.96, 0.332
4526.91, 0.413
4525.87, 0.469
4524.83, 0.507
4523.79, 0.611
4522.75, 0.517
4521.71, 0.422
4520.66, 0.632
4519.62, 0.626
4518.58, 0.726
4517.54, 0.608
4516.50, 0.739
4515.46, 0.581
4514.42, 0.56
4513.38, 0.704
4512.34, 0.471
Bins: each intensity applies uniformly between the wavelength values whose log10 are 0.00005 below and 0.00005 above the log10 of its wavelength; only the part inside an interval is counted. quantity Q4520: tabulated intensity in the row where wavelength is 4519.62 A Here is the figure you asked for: 0.626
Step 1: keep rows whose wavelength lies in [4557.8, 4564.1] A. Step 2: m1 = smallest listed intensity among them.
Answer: 0.46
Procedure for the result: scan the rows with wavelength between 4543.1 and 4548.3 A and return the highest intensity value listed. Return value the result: 0.759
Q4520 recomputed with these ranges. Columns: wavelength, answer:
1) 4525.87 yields 0.469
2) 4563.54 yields 0.547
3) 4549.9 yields 0.543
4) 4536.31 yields 0.503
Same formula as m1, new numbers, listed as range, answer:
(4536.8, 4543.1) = 0.472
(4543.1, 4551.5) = 0.47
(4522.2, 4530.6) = 0.332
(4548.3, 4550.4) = 0.477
